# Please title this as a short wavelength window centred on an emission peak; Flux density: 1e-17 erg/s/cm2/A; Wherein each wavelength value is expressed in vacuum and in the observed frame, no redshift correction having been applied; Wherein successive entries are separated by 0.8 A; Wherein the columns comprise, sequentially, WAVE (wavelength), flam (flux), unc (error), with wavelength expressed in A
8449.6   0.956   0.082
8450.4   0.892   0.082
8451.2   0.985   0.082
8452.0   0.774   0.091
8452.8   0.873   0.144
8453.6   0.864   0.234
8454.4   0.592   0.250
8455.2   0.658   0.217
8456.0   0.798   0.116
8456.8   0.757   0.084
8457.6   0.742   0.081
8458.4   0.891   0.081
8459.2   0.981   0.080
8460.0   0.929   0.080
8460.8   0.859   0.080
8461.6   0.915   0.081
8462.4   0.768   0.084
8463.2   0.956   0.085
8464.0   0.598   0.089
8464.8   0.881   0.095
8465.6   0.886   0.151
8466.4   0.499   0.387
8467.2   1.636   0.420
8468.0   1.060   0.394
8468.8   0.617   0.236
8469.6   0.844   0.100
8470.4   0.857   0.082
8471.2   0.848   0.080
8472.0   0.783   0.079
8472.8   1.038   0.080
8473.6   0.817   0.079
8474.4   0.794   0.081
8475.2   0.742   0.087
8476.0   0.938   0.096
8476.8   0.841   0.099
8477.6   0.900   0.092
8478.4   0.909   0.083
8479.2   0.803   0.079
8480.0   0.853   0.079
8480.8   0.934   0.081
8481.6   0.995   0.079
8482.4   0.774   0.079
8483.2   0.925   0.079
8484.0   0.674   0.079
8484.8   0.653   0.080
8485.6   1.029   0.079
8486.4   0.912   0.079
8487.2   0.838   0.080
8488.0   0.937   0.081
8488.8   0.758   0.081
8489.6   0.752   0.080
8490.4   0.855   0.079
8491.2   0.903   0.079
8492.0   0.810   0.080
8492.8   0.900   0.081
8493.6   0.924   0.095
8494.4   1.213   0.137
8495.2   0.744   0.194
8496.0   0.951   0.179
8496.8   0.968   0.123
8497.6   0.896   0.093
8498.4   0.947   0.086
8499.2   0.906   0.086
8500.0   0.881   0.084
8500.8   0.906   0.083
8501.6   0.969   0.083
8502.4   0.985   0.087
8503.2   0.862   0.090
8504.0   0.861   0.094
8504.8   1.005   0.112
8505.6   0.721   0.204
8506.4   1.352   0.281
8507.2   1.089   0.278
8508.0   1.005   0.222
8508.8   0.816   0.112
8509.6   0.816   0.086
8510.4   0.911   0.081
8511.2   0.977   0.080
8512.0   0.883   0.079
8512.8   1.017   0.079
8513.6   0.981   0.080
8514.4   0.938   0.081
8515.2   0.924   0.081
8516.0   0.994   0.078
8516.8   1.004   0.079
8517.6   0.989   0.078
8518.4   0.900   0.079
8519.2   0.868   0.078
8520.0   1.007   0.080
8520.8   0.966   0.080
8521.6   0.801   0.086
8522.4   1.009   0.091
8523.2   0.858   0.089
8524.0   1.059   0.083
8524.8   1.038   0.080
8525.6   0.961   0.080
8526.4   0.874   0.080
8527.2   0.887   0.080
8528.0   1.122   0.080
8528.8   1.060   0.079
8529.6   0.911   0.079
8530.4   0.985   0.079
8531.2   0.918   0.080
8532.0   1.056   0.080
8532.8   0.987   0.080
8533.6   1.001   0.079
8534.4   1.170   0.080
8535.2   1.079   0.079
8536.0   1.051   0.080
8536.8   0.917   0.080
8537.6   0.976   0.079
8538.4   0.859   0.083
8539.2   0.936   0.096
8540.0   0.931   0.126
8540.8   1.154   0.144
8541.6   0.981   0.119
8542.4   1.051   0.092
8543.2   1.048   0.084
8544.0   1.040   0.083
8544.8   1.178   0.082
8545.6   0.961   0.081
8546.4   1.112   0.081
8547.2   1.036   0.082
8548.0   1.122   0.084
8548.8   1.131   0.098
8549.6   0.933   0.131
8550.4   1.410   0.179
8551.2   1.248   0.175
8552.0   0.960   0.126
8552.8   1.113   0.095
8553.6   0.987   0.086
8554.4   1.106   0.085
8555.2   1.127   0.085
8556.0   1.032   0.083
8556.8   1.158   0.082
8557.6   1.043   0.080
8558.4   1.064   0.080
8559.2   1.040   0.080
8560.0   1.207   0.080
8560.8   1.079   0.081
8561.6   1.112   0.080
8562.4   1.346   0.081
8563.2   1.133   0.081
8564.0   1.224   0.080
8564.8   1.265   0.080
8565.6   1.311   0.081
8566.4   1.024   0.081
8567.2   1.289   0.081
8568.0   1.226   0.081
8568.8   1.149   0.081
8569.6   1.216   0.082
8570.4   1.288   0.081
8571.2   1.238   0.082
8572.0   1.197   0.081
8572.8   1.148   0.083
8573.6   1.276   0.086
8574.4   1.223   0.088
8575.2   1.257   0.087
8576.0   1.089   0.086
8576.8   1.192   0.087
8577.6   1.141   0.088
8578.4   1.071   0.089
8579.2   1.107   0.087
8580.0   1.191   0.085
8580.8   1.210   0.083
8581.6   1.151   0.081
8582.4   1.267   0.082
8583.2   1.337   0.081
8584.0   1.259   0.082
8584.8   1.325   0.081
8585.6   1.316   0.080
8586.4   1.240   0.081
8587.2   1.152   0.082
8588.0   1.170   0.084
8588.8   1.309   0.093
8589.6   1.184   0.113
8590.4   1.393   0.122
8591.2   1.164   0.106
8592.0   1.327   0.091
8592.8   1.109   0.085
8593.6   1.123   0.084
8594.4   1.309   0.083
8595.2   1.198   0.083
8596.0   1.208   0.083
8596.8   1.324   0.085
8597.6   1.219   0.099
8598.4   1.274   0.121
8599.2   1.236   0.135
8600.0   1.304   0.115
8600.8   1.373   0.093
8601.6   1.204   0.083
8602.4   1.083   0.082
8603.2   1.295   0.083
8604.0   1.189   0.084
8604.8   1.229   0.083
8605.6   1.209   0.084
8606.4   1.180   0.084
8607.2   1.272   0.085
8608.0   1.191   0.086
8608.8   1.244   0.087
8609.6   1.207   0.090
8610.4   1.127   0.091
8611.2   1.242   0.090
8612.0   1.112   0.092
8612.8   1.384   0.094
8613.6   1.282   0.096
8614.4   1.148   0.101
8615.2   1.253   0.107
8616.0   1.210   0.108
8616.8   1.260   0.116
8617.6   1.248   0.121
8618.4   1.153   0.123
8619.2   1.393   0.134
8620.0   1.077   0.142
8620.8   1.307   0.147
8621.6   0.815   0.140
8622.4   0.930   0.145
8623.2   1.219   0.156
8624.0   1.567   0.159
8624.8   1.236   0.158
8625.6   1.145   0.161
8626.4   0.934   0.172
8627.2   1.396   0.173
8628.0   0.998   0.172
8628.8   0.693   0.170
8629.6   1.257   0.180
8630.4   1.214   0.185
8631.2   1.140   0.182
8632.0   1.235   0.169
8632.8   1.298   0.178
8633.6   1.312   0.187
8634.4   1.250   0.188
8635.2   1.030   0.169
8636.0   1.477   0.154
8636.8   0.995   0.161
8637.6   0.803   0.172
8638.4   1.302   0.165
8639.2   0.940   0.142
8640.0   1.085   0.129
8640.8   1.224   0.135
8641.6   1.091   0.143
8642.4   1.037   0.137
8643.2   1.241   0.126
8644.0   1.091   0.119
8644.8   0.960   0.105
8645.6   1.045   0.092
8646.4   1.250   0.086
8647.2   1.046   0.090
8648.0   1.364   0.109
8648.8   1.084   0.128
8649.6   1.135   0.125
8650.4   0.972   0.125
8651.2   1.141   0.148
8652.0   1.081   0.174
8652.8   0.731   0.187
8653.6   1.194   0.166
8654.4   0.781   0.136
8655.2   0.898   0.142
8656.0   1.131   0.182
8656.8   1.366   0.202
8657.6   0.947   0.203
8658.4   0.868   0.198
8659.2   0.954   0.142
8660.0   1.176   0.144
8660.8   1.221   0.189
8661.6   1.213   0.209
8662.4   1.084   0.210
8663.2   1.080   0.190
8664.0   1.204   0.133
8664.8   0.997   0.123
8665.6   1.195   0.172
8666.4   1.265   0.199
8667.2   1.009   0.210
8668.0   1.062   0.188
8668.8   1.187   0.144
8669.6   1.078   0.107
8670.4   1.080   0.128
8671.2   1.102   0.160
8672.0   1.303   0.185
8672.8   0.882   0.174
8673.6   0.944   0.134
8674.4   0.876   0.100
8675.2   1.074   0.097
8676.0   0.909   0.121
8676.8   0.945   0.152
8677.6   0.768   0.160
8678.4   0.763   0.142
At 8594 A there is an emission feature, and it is Mg II 2798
